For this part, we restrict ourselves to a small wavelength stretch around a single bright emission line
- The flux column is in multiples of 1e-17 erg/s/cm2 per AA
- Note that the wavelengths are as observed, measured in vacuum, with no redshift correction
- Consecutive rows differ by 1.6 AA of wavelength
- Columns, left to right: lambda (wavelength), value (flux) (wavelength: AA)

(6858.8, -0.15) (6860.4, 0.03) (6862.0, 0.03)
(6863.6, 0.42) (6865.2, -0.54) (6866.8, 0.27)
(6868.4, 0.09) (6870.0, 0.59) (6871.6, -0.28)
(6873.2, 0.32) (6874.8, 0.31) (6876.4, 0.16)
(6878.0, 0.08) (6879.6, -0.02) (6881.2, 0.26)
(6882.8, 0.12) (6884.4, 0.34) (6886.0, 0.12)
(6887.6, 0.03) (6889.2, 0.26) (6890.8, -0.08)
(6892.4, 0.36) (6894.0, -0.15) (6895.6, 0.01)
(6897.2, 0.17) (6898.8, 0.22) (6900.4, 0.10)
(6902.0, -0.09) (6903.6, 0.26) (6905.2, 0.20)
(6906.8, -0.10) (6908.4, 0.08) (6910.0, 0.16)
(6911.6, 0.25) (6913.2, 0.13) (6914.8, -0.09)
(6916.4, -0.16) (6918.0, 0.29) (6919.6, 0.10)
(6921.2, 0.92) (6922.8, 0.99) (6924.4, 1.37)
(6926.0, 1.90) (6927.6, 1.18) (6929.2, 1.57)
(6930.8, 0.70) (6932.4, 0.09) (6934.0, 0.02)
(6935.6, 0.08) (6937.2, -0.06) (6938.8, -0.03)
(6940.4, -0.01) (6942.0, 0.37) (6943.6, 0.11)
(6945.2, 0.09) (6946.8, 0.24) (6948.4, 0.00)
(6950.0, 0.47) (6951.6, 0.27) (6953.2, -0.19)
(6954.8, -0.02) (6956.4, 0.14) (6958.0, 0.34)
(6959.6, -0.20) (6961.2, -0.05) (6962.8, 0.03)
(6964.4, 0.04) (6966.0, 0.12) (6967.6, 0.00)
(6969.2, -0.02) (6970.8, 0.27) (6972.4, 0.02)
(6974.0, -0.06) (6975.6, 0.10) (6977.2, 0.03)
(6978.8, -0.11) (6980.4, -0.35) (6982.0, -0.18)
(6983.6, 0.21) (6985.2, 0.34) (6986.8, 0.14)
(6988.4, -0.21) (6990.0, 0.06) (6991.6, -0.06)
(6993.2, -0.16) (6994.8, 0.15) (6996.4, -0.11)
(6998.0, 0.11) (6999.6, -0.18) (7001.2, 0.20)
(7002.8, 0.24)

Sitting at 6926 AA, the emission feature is [O II] 3727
